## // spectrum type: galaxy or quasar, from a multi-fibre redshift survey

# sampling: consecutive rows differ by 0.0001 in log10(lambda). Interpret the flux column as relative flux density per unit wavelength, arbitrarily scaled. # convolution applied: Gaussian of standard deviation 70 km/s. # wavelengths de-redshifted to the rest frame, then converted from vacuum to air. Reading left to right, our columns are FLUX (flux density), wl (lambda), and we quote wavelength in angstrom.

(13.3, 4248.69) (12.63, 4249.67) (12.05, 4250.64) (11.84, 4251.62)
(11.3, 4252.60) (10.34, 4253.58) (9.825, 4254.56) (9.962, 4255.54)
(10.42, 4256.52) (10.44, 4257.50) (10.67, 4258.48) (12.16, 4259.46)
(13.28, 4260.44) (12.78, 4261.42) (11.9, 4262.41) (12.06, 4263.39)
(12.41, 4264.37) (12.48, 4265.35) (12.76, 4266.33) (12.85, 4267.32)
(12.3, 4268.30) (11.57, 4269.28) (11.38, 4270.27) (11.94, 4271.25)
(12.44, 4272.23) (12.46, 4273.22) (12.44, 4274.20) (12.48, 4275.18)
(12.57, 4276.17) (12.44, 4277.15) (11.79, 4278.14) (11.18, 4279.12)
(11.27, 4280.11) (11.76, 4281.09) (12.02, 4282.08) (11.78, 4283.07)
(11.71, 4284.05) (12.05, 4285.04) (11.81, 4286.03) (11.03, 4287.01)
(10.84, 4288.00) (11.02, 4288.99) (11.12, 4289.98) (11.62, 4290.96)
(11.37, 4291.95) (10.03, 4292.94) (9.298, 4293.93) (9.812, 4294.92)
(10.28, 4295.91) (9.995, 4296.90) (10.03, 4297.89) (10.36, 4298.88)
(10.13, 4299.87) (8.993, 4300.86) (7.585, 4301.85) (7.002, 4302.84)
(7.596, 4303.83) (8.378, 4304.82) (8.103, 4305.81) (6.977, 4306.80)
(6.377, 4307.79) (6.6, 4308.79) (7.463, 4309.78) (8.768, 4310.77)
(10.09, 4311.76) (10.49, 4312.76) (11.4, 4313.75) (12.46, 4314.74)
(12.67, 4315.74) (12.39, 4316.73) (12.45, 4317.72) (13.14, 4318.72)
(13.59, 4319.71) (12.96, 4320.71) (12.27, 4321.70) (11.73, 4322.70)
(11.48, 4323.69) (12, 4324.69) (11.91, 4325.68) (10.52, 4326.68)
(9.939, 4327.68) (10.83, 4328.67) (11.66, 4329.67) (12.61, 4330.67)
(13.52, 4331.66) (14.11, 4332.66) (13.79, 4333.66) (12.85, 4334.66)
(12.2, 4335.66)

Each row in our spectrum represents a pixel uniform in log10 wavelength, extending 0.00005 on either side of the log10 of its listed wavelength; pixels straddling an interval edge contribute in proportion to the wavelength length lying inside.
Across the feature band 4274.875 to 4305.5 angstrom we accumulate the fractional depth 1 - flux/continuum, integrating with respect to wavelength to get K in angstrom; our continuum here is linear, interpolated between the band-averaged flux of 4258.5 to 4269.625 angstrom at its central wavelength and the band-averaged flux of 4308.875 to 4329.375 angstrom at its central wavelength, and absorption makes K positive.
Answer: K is 3.3 angstrom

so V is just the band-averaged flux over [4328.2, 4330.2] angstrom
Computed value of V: 11.2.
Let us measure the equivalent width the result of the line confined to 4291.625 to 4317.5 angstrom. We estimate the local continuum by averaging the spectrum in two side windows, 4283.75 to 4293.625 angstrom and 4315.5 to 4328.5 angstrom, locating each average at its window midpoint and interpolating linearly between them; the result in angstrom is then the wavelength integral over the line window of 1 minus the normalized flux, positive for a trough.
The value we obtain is 4.9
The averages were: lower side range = 11.2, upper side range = 12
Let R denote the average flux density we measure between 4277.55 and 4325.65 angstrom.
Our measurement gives 10.5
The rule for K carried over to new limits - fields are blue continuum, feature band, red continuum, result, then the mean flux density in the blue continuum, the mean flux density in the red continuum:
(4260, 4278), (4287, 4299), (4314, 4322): 1.93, 12.3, 12.7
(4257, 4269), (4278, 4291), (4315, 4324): 0.87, 12.2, 12.5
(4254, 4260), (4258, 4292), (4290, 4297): -4.63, 10.6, 10.4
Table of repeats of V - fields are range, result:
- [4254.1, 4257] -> 10.1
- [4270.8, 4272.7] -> 12.2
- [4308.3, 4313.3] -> 8.72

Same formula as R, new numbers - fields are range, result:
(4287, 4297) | 10.6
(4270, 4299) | 11.4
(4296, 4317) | 9.22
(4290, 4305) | 9.57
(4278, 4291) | 11.5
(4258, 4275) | 12.2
